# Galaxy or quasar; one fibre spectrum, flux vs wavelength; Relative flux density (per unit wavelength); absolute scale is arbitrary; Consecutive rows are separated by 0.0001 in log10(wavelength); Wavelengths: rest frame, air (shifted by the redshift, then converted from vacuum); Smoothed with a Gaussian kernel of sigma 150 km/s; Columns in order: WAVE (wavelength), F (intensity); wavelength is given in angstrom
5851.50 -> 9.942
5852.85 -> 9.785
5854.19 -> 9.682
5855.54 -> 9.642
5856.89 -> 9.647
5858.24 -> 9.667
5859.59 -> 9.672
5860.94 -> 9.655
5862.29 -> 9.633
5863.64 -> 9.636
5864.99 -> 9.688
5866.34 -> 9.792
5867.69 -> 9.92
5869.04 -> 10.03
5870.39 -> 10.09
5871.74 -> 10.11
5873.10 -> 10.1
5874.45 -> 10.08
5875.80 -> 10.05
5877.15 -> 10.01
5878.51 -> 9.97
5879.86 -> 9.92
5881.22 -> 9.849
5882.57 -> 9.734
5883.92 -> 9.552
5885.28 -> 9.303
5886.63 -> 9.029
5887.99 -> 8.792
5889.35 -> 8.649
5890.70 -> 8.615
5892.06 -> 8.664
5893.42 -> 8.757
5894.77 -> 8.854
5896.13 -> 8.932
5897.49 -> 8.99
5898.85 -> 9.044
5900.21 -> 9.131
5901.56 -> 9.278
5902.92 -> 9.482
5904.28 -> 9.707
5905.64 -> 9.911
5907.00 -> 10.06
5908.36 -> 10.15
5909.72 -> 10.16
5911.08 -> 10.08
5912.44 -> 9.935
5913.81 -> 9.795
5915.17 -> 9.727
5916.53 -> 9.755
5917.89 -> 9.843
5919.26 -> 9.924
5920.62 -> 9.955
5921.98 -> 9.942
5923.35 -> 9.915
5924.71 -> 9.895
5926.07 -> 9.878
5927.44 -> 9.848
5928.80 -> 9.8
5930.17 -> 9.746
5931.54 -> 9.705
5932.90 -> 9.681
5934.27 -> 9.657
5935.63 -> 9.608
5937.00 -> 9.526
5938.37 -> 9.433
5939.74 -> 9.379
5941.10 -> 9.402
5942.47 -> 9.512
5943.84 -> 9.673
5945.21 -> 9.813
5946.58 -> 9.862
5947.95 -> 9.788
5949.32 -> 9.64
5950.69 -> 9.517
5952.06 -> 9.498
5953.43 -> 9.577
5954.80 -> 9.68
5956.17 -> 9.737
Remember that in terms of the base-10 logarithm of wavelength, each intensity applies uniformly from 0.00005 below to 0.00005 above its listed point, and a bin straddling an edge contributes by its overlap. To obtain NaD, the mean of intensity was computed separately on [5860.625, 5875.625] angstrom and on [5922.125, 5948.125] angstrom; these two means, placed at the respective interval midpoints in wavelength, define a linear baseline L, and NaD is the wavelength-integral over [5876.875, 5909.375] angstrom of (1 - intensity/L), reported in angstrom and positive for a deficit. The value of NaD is 1.6 angstrom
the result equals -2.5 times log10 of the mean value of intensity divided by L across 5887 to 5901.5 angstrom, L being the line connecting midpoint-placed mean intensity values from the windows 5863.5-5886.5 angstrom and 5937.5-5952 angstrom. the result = 0.11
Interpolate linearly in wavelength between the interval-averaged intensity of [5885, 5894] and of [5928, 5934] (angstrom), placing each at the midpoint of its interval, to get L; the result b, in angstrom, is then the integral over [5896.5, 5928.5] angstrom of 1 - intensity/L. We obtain -1.5 angstrom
